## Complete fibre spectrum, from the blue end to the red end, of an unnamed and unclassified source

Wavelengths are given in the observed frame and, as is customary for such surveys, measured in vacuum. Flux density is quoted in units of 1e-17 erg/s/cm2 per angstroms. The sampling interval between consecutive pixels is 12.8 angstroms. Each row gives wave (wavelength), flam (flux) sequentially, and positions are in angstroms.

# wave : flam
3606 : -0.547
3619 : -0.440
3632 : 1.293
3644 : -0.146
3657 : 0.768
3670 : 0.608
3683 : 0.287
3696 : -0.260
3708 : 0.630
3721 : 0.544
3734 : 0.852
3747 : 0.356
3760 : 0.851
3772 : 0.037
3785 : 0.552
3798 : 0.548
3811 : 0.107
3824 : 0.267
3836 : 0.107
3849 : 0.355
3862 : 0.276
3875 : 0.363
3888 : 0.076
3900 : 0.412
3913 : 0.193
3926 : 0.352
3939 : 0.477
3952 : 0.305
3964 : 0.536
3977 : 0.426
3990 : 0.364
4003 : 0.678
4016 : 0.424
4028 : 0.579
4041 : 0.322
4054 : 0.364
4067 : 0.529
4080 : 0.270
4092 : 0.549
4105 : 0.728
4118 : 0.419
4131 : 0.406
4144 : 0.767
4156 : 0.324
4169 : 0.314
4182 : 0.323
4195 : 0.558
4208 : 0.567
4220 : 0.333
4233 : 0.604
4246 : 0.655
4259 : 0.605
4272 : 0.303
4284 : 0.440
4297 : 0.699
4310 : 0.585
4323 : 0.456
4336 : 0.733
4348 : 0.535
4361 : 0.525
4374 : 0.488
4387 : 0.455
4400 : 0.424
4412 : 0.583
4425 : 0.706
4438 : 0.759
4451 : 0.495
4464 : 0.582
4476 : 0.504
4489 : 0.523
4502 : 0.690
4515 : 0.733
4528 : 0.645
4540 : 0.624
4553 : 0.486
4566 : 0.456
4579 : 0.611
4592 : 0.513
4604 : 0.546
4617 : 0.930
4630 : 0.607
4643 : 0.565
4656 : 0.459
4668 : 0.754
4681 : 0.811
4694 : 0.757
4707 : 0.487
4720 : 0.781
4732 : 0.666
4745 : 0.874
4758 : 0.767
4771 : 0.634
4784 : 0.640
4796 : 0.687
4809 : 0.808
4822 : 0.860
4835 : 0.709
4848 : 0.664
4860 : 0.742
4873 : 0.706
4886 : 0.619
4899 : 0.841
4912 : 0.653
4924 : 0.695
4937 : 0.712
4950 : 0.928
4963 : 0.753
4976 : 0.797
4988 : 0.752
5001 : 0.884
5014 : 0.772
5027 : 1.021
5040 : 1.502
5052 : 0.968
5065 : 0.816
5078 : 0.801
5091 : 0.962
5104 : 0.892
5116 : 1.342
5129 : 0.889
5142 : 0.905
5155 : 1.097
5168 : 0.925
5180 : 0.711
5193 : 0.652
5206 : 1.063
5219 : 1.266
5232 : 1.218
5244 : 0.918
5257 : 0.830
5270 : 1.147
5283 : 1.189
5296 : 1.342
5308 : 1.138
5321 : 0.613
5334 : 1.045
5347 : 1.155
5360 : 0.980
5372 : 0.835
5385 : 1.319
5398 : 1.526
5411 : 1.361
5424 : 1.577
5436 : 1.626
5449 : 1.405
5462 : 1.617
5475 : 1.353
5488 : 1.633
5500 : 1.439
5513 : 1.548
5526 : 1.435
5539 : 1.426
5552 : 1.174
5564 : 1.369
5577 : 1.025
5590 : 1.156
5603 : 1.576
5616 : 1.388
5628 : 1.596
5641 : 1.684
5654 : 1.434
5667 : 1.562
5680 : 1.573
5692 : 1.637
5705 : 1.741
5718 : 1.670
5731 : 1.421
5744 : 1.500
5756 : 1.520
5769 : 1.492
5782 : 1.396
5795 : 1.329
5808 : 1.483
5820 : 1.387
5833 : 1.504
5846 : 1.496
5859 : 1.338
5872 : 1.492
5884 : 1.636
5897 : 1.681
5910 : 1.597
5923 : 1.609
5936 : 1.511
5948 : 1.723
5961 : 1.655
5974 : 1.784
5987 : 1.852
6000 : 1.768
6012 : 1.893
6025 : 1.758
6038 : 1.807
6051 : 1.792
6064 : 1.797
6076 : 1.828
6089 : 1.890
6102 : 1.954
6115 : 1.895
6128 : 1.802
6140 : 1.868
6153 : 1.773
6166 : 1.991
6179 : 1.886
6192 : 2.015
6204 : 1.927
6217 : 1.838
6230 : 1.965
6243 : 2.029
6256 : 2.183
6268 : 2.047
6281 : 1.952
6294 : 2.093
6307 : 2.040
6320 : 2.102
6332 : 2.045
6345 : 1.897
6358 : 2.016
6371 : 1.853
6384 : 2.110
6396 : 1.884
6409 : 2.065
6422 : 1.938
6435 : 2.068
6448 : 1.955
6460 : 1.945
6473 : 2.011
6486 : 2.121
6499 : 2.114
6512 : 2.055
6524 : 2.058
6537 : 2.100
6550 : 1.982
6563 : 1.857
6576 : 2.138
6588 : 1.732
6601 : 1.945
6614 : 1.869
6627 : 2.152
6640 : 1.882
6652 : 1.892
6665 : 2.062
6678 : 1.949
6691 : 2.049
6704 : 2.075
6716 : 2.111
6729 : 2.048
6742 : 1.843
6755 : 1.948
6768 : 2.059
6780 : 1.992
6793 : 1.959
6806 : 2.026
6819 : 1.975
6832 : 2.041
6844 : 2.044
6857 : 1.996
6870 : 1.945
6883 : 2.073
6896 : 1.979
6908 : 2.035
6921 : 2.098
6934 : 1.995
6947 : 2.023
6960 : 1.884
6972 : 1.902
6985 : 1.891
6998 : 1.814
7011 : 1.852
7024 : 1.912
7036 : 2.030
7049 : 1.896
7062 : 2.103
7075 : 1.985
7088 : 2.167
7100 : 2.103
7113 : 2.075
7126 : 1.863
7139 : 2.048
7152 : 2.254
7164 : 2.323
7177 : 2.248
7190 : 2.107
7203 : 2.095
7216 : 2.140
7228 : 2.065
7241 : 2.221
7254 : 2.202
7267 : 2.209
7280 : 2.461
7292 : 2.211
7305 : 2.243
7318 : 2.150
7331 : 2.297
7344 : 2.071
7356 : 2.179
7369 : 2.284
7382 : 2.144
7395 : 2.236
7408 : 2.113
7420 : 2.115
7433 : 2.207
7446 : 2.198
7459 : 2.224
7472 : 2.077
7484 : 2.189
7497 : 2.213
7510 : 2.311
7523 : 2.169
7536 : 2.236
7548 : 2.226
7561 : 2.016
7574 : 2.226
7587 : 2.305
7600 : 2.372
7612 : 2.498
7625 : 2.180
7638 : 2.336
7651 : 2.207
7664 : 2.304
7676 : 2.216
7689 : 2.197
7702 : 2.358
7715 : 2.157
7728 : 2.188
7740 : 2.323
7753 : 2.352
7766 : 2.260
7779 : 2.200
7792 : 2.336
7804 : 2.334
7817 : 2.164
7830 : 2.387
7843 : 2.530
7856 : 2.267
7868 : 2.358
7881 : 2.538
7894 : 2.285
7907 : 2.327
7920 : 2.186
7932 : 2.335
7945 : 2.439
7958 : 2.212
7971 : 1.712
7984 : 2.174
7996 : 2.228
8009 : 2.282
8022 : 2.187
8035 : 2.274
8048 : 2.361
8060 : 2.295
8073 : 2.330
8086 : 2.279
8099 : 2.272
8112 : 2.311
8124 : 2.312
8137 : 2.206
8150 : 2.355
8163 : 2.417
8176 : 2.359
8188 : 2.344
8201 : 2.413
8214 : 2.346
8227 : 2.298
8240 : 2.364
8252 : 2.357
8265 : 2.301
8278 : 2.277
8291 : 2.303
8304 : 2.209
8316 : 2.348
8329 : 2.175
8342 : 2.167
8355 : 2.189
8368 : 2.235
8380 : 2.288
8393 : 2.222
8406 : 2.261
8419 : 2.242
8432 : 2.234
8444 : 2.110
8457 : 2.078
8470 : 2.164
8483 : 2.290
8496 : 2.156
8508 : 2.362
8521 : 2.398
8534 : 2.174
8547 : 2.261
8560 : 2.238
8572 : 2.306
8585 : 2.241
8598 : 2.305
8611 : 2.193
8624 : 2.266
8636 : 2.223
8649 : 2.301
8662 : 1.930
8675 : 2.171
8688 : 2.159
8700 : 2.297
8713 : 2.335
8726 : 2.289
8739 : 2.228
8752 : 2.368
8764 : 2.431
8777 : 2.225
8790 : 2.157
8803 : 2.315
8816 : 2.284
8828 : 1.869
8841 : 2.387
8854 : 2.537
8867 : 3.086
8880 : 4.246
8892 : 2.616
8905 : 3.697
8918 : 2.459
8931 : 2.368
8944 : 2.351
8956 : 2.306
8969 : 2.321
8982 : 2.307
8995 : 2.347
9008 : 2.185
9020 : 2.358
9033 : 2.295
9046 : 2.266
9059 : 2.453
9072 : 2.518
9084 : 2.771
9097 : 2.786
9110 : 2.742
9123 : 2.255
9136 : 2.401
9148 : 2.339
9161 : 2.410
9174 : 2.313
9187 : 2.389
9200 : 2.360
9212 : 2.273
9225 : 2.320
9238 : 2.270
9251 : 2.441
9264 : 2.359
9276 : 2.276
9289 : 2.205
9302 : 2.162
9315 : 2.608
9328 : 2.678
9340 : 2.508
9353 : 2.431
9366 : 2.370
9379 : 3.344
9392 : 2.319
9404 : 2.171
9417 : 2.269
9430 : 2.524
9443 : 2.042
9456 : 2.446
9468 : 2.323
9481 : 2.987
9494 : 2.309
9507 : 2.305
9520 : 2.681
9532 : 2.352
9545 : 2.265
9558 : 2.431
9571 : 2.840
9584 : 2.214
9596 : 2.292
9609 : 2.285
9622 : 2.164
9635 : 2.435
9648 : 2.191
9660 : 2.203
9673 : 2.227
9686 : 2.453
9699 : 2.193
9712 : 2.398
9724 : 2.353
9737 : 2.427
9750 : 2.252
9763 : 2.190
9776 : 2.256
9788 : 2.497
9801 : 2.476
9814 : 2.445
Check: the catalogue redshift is 0.353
